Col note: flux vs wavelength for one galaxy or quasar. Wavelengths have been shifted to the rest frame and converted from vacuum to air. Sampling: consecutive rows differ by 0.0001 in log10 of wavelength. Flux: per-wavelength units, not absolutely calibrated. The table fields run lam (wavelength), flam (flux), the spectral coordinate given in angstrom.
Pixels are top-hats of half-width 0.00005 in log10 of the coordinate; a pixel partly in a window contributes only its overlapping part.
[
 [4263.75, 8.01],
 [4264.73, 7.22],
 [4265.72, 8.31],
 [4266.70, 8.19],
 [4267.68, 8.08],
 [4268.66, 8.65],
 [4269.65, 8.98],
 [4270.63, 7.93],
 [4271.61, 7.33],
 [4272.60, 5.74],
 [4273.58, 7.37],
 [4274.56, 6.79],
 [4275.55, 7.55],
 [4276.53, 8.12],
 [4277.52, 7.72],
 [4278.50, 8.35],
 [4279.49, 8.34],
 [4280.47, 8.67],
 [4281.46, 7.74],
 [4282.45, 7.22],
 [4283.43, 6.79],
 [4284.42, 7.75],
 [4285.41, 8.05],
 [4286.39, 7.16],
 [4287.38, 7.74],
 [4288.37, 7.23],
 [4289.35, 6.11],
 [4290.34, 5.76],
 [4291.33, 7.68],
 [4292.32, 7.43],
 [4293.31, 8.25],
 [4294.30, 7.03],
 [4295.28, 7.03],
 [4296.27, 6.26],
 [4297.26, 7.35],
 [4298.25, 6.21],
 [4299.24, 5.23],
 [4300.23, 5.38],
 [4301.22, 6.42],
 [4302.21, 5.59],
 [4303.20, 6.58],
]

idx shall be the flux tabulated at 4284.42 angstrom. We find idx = 7.75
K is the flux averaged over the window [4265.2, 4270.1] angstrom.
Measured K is 8.42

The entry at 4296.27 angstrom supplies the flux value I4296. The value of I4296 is 6.26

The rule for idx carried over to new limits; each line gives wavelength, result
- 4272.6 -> 5.74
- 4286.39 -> 7.16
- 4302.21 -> 5.59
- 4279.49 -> 8.34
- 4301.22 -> 6.42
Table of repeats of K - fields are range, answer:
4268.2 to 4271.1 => 8.51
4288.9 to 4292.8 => 6.74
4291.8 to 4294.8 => 7.58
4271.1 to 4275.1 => 6.82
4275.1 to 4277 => 7.86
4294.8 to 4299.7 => 6.42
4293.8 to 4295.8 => 7.05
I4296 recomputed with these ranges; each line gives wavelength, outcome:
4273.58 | 7.37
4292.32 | 7.43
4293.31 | 8.25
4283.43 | 6.79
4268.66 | 8.65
